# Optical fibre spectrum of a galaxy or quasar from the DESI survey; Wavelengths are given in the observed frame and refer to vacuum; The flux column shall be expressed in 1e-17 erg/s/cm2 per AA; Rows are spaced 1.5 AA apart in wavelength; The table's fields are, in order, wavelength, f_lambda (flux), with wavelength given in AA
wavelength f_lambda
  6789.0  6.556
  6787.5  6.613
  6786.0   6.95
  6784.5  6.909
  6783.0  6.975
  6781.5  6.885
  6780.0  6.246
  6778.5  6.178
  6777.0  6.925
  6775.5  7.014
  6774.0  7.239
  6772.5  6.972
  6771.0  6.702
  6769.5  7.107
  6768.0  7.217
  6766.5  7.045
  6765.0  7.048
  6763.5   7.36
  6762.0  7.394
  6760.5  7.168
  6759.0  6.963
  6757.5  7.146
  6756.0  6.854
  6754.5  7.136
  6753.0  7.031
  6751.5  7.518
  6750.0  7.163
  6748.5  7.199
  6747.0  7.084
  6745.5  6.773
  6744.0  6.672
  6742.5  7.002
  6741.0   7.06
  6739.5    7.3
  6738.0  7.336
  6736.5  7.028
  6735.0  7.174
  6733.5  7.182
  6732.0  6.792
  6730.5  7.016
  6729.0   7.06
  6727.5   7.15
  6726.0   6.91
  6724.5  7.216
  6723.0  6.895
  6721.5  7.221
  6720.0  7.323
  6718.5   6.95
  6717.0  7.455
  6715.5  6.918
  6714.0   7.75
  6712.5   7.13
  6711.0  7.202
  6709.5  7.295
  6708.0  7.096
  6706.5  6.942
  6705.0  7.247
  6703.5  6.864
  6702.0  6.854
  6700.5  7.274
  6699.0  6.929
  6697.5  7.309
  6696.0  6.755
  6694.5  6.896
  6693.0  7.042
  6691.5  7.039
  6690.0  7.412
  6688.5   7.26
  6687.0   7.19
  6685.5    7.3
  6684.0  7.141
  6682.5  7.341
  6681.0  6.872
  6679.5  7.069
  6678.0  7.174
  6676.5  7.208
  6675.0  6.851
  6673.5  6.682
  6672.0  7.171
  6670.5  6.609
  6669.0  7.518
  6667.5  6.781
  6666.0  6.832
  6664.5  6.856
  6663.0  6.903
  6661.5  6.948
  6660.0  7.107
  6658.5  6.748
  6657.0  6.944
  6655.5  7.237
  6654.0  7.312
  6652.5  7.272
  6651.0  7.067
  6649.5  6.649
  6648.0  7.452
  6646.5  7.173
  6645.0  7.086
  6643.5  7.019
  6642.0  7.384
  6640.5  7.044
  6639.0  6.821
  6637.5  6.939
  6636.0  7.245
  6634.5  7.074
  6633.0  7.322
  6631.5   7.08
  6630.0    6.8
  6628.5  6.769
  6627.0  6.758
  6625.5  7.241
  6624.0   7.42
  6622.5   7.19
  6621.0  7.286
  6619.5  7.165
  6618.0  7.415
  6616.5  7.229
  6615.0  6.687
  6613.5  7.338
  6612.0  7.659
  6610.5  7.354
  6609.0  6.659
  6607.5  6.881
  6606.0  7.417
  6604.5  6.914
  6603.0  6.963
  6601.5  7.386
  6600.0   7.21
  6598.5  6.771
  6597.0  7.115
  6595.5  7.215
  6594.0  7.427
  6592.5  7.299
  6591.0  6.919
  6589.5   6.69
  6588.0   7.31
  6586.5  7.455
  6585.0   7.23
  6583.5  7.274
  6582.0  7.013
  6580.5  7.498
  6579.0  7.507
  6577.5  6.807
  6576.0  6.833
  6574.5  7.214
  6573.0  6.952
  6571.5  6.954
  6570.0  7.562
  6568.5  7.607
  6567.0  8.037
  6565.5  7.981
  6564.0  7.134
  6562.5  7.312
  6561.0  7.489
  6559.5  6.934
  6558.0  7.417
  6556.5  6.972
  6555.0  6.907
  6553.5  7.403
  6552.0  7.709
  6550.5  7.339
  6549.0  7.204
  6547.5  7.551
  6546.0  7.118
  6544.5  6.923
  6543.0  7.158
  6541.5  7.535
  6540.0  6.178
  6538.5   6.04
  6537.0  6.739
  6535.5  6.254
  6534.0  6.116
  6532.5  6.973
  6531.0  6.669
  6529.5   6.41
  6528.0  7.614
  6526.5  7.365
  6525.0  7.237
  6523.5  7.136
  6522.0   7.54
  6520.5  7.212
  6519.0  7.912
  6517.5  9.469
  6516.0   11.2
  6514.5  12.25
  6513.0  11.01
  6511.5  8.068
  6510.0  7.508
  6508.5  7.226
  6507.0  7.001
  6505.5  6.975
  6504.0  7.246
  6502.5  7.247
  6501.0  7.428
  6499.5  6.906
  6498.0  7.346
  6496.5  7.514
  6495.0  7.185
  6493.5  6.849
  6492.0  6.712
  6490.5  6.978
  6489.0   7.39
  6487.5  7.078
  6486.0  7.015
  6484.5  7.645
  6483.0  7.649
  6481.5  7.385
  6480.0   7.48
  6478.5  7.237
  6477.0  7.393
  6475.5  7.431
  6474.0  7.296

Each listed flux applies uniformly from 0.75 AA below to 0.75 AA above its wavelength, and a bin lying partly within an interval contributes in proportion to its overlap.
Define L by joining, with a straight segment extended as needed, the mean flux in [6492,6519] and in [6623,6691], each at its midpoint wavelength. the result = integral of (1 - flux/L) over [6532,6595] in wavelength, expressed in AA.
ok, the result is 4.5 AA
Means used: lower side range 8.1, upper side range 7.07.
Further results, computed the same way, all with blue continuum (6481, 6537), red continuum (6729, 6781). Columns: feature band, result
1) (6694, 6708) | 0.3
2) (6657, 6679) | 0.8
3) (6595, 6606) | 0.4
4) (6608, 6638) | 0.8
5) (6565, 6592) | 0.6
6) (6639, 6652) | 0.3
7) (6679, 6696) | 0.1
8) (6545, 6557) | 0.3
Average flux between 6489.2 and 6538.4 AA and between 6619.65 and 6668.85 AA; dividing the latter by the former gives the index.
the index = 0.93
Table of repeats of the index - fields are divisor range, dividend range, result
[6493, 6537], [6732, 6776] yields 0.92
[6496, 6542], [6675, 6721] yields 0.94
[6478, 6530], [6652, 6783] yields 0.92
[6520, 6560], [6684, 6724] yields 1.02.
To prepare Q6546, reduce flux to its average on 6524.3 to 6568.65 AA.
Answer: 7.1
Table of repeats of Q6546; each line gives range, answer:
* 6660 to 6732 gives 7.08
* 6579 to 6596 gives 7.22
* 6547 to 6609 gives 7.23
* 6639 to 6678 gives 7.03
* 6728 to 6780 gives 7.04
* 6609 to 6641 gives 7.12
